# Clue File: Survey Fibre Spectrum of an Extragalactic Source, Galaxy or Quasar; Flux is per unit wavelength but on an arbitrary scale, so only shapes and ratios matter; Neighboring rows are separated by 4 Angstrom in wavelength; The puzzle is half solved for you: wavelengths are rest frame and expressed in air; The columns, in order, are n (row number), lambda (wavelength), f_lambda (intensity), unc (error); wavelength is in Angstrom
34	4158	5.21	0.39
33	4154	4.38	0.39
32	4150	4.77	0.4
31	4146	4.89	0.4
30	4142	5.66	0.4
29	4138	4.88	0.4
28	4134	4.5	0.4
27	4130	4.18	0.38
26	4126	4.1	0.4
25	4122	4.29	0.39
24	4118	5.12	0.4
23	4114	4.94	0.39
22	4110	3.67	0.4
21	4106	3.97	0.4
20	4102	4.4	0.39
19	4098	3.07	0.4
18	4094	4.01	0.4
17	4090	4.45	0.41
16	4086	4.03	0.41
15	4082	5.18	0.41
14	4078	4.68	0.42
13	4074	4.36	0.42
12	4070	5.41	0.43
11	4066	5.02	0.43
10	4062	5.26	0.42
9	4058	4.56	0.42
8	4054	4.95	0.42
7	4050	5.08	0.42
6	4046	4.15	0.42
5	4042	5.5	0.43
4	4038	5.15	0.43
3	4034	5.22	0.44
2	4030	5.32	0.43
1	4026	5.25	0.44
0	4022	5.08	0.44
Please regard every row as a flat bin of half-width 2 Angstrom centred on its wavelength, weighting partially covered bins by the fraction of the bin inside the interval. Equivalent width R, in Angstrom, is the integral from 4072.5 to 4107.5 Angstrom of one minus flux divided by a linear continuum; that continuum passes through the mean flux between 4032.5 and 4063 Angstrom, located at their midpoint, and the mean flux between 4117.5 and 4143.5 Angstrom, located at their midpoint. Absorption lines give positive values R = 4.1 Angstrom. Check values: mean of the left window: 4.97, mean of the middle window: 4.24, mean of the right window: 4.63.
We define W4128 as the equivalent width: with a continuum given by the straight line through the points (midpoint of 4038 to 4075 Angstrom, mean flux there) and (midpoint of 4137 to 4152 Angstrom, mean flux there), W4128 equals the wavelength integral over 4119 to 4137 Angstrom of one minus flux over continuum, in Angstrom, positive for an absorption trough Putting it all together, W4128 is 2.5 Angstrom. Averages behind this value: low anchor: 4.95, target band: 4.35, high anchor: 5.06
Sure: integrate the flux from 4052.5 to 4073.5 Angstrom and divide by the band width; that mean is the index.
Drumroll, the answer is 4.99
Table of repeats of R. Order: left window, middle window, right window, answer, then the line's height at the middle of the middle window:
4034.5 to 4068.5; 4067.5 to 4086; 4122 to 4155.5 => 0.3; 4.88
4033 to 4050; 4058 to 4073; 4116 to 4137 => -0.7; 4.85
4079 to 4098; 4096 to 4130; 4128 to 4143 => 2.5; 4.53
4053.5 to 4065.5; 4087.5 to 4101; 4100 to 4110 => 1.2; 4.28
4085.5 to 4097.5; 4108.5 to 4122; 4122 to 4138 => -1.1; 4.23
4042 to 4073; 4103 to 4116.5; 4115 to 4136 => 1.0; 4.57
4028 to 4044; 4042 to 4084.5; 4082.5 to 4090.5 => -0.8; 4.8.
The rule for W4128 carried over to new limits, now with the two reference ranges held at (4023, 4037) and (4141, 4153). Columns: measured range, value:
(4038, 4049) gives 0.6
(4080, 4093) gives 1.6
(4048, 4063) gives 0.7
